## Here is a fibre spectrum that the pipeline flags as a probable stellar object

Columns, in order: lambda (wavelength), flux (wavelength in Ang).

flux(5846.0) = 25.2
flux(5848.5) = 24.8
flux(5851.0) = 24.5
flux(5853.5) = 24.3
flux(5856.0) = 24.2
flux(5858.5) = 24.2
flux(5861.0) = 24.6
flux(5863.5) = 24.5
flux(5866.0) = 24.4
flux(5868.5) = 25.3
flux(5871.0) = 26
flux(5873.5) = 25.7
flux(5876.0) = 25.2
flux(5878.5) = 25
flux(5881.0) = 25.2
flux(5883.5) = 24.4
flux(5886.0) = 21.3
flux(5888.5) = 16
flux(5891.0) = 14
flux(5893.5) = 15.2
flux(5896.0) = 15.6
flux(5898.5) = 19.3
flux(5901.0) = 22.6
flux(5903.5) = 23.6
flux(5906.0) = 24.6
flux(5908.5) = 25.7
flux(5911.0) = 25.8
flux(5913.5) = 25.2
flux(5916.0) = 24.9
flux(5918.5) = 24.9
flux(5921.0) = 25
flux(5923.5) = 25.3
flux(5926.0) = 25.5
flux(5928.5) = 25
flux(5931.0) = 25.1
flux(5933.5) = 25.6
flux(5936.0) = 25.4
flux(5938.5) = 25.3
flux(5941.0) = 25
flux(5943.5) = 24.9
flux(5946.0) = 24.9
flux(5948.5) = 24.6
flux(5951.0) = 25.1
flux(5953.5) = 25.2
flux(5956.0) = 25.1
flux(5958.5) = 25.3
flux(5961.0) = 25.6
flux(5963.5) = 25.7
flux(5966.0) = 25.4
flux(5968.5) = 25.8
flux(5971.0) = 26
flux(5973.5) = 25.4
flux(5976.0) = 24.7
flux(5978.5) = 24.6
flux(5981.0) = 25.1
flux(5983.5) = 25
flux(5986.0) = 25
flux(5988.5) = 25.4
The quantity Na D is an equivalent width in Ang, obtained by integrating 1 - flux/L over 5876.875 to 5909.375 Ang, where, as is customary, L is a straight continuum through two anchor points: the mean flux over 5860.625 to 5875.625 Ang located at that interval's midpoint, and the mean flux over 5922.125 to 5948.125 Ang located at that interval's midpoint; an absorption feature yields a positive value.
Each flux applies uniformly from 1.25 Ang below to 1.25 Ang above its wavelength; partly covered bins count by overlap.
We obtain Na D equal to 5.4 Ang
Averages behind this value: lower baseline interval 25.1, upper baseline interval 25.2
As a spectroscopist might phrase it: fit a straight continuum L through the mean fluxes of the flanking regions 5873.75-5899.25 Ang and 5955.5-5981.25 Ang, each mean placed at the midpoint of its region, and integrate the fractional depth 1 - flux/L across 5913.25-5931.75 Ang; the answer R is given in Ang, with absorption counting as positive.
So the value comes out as -2.1 Ang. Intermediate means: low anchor 20.4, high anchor 25.4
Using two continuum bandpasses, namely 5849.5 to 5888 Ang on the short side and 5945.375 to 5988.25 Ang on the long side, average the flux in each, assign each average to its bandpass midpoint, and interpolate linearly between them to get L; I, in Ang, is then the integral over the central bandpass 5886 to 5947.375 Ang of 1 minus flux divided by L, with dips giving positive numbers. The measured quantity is 4.3 Ang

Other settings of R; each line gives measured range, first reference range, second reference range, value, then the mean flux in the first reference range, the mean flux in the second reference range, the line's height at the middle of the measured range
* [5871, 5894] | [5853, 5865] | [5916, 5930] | 2.7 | 24.4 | 25.1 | 24.6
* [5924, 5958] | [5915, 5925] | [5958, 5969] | 0.2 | 25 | 25.6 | 25.3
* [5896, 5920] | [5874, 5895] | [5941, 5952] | -1.3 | 20.9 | 24.9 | 22.4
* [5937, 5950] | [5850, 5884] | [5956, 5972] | 0.2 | 24.8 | 25.6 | 25.4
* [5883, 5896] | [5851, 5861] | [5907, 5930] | 3.8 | 24.3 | 25.2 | 24.8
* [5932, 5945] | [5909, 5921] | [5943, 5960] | -0.1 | 25.2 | 25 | 25.1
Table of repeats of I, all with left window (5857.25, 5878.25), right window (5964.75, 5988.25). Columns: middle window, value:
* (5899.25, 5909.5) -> 0.5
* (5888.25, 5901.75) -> 4.3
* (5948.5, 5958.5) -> 0.0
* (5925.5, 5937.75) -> -0.1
